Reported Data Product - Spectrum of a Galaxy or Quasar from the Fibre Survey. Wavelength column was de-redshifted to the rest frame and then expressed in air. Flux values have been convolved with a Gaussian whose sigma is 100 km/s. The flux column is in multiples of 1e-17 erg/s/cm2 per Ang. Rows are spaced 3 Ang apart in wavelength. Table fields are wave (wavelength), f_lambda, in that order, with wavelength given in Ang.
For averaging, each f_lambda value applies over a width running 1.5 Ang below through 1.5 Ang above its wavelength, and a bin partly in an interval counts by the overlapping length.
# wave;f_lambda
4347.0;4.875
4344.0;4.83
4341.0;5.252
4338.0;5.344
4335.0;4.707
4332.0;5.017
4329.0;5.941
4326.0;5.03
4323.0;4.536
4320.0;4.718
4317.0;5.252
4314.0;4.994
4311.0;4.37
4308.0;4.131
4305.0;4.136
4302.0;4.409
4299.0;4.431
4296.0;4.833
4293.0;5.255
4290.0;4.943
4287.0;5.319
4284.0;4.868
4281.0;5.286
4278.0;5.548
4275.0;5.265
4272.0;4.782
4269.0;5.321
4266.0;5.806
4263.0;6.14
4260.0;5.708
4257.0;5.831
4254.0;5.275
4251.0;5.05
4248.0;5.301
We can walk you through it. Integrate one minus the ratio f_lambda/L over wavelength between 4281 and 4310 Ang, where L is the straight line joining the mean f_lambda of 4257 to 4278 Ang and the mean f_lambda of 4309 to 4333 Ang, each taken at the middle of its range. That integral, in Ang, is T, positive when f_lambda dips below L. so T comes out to 2.8 Ang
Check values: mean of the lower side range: 5.53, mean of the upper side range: 4.96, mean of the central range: 4.73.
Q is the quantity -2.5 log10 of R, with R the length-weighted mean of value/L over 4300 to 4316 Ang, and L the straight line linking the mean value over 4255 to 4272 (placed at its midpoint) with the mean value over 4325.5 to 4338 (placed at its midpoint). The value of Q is 0.21 mag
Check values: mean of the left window 5.66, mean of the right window 5.21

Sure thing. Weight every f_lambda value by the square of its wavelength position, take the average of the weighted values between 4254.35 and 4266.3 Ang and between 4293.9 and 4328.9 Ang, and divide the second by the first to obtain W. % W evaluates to 0.82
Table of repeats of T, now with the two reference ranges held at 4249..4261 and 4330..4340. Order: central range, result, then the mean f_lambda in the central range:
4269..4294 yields 0.8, 5.17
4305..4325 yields 2.1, 4.64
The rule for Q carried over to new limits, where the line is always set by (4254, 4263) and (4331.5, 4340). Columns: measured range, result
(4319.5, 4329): 0.04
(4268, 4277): 0.10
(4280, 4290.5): 0.08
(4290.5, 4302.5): 0.13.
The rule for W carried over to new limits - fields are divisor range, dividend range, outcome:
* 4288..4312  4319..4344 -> 1.12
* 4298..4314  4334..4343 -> 1.19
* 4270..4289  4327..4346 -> 1.03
